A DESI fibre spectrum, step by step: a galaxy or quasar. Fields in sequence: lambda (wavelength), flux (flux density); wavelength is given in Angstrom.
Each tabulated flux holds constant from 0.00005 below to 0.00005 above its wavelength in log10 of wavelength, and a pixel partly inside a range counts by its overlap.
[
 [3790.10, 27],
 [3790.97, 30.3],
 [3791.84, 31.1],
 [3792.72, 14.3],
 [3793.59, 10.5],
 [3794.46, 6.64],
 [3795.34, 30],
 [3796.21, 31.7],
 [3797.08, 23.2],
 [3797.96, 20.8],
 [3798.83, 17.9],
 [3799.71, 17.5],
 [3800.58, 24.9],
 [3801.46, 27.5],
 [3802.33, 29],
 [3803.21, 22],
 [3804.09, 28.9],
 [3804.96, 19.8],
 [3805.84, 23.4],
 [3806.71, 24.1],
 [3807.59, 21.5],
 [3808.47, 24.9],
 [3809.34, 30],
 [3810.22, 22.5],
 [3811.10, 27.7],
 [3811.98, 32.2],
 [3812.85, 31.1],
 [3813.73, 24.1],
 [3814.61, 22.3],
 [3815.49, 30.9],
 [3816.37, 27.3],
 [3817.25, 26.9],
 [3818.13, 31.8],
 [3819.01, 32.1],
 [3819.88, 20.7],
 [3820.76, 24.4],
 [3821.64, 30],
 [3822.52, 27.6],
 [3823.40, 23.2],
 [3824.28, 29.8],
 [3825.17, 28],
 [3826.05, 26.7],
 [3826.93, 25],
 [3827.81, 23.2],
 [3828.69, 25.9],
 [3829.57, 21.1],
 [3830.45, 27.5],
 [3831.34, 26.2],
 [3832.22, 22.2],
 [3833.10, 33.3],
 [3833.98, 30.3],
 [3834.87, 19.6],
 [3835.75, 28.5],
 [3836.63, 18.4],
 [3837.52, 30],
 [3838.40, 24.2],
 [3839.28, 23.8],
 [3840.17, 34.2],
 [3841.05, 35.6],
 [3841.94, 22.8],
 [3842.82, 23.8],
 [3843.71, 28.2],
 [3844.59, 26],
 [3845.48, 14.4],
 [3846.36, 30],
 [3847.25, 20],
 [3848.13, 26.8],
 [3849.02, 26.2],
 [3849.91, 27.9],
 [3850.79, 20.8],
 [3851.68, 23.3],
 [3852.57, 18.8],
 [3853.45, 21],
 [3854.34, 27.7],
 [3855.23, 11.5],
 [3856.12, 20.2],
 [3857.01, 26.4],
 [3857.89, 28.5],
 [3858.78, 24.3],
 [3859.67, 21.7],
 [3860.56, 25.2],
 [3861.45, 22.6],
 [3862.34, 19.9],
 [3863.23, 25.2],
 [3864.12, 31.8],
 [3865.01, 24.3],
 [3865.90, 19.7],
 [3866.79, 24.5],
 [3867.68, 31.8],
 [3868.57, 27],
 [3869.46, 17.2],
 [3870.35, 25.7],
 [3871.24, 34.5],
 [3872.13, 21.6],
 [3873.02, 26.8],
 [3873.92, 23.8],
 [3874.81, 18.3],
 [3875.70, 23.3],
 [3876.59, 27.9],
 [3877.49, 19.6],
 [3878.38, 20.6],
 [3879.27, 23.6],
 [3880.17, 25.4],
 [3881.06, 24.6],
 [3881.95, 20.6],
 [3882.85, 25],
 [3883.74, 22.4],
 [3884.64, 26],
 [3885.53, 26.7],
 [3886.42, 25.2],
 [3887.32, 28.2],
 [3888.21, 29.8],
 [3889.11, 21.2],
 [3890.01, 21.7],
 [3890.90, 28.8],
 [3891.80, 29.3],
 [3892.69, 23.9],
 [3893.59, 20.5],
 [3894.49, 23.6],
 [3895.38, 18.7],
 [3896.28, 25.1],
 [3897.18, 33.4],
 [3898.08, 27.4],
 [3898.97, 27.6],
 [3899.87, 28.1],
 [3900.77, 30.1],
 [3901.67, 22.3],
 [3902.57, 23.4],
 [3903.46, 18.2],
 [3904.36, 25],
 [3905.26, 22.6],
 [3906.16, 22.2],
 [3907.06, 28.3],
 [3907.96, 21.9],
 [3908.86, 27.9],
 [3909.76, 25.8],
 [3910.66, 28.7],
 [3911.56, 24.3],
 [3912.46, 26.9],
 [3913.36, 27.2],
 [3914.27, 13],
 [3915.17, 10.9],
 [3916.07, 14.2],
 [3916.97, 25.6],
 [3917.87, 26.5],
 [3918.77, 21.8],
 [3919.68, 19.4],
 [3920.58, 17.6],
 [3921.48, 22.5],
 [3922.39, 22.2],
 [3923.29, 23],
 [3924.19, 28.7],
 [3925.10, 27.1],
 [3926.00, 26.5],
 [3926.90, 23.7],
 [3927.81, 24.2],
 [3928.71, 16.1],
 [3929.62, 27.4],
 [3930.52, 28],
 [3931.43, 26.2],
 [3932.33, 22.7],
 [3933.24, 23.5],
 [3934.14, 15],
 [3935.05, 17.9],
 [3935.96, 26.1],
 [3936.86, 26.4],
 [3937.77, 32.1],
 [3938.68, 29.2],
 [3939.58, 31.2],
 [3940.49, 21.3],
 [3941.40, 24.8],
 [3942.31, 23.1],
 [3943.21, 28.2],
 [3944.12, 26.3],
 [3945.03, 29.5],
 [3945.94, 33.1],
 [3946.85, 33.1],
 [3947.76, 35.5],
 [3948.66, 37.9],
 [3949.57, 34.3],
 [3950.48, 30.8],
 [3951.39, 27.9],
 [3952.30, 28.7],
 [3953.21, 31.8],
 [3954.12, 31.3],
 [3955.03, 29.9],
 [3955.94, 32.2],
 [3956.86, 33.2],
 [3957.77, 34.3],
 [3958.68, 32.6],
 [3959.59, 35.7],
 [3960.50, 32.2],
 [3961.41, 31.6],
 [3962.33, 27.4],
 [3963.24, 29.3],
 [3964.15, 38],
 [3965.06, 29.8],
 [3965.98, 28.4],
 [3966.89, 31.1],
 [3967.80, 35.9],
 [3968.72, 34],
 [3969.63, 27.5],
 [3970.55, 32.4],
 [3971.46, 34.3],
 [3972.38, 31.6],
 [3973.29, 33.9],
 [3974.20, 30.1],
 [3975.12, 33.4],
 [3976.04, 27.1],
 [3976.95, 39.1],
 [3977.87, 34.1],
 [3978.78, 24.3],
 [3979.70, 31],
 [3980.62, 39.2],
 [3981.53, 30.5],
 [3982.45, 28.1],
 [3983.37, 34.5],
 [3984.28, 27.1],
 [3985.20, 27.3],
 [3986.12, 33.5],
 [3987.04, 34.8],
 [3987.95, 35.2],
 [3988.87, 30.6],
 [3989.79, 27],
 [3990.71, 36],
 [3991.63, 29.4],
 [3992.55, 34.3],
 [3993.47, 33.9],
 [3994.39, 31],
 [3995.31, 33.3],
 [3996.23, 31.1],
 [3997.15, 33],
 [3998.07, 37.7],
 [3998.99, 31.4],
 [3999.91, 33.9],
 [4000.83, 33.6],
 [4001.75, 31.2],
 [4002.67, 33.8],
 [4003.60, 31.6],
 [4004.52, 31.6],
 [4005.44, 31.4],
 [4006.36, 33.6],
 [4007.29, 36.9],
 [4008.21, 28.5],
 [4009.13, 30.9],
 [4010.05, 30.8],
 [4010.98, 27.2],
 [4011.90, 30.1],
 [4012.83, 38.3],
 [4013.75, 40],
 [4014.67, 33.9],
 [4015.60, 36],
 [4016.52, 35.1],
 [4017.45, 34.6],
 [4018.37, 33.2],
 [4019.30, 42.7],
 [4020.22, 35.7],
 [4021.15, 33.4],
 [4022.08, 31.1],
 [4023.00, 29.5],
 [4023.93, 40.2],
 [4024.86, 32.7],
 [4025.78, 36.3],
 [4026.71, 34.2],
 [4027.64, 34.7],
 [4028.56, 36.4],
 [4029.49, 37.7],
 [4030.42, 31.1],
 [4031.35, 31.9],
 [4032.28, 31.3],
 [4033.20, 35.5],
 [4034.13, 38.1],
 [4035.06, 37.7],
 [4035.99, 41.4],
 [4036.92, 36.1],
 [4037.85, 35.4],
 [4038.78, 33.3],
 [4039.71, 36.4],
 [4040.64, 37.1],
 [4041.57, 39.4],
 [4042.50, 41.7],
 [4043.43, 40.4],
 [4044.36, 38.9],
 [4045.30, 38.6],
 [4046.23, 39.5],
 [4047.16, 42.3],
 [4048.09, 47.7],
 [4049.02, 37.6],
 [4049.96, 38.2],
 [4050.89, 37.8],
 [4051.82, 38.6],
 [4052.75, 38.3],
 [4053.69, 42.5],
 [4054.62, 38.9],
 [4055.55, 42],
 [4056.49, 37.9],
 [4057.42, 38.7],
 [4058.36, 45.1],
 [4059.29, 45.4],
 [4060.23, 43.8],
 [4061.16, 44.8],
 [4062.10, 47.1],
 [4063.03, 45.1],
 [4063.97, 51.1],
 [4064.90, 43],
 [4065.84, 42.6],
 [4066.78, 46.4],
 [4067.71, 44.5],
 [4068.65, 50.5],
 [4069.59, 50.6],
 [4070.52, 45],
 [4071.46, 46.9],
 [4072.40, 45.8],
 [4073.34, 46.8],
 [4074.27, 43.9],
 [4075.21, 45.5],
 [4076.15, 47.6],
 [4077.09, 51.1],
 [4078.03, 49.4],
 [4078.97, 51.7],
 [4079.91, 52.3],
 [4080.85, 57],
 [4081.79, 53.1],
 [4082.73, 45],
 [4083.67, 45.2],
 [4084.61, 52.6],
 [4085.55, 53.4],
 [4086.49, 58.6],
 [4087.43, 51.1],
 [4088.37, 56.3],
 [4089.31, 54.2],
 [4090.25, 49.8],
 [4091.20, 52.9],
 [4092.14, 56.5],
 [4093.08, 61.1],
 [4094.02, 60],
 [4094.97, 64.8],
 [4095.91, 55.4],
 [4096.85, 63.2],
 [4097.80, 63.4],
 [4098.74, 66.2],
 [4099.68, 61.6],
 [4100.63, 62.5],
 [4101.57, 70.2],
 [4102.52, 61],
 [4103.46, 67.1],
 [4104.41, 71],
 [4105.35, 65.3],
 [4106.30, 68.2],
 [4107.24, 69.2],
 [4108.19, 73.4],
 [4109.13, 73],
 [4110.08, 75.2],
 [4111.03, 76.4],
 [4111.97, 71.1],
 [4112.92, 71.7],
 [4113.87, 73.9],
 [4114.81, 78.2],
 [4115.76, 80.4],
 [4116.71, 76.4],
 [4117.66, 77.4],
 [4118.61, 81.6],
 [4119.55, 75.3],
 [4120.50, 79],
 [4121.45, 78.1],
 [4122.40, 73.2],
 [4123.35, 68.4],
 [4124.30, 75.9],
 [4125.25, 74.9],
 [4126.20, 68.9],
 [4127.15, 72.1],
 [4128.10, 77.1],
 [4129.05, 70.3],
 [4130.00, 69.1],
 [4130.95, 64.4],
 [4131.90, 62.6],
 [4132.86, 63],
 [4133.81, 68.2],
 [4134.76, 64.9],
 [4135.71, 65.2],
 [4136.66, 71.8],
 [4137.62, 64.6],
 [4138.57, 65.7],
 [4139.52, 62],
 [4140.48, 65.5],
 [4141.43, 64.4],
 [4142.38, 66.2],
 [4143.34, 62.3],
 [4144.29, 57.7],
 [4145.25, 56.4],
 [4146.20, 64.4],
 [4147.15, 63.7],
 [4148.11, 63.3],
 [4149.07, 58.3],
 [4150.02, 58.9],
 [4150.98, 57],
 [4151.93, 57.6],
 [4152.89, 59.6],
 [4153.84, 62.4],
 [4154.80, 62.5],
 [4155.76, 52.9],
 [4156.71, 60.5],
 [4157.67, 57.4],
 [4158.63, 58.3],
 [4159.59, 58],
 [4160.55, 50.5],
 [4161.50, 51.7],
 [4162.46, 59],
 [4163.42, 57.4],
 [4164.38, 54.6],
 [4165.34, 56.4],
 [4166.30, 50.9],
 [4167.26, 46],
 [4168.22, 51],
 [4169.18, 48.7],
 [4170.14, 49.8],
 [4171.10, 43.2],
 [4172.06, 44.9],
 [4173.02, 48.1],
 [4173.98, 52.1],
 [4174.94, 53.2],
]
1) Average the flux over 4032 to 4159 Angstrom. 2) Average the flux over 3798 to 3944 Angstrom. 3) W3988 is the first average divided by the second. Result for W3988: 2.3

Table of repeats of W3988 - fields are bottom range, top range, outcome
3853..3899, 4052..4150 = 2.44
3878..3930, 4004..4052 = 1.49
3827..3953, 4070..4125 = 2.49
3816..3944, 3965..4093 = 1.56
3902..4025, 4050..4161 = 2.00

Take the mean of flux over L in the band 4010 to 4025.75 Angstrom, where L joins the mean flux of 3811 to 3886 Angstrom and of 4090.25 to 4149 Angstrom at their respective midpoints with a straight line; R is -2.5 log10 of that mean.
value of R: 0.44 mag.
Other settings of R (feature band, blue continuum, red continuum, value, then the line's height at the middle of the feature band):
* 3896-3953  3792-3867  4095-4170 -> 0.418 mag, 37.4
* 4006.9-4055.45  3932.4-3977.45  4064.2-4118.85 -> 0.264 mag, 46.3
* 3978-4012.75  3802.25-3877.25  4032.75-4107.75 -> 0.273 mag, 41.1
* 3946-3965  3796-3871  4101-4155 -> 0.310 mag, 43.1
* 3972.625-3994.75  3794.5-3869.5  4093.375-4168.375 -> 0.386 mag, 45.5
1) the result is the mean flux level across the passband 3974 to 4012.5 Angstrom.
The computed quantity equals 32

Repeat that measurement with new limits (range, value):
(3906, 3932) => 23.4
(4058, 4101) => 51.5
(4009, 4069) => 38.3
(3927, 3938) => 23.6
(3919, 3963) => 27.6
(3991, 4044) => 34.5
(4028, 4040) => 35.6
